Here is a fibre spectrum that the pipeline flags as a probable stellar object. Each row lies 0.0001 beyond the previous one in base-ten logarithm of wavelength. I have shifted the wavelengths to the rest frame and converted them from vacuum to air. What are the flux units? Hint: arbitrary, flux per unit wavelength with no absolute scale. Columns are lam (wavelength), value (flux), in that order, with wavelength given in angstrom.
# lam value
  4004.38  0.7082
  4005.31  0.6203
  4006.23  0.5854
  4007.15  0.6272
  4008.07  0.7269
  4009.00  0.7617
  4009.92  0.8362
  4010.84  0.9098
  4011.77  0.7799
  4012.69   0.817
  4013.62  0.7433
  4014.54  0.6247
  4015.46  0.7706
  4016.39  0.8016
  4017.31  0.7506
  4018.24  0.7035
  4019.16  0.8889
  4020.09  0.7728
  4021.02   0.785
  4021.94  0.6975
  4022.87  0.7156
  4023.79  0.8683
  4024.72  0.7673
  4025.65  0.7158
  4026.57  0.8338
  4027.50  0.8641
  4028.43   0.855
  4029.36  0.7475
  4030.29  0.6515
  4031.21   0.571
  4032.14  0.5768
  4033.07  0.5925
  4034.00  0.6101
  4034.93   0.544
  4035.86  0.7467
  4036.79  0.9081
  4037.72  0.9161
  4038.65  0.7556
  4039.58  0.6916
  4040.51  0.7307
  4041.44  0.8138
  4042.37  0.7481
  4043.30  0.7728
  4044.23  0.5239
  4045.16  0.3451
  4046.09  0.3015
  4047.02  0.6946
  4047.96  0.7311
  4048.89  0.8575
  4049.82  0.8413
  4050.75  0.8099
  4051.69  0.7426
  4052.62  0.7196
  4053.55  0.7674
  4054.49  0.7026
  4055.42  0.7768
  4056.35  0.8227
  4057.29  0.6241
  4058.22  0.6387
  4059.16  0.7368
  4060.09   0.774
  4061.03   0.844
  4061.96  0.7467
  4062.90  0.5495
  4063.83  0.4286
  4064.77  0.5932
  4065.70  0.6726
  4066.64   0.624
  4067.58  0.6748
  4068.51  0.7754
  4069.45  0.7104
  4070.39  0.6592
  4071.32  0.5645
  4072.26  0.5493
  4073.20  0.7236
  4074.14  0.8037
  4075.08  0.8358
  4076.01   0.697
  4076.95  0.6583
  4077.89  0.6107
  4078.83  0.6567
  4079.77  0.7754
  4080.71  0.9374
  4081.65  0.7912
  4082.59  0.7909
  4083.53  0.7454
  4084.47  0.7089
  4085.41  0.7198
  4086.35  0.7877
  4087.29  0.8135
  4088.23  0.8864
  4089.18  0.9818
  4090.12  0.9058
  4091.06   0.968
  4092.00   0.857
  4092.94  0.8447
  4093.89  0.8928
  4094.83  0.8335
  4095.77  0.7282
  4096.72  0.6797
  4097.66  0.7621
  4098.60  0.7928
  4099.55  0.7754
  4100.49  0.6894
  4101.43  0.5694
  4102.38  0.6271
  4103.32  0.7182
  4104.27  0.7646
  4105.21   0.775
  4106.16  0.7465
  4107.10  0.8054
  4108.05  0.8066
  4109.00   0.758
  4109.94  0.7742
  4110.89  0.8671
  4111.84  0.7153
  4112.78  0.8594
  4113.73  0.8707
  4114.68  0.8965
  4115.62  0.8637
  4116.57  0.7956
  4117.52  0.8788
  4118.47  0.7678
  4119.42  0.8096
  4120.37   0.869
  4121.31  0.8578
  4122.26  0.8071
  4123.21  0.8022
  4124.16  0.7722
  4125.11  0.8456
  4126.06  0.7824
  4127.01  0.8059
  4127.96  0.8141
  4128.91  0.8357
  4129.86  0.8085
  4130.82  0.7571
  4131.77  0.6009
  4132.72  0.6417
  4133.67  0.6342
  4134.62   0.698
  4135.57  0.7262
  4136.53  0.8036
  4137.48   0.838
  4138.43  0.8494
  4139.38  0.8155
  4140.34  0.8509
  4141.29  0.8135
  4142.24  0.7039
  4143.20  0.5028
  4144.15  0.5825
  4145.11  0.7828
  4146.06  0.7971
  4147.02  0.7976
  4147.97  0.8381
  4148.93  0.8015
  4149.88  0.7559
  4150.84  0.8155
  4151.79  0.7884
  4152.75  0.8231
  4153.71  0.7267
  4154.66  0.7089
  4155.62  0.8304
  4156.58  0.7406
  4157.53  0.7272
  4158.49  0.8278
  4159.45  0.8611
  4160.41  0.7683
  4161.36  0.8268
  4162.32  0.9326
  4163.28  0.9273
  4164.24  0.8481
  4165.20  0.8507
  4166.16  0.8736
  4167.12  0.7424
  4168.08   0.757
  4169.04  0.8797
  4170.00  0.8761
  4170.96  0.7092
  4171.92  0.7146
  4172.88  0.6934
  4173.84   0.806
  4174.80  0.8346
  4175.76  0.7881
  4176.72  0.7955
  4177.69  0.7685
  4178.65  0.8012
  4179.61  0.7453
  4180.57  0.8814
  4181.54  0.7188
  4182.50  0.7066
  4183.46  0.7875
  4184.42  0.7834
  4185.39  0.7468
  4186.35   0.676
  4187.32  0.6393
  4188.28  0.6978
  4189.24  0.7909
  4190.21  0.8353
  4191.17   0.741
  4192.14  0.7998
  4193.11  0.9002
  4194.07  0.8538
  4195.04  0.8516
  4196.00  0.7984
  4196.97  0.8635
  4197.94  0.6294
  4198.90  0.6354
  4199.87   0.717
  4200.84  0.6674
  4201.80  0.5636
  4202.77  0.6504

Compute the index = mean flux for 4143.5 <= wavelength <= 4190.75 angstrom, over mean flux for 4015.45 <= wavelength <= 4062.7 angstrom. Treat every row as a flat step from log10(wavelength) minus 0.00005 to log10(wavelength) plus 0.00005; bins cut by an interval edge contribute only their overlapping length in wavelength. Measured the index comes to 1.1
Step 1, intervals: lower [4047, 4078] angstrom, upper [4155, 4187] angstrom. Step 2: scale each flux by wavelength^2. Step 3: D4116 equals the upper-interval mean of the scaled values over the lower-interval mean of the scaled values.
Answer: 1.2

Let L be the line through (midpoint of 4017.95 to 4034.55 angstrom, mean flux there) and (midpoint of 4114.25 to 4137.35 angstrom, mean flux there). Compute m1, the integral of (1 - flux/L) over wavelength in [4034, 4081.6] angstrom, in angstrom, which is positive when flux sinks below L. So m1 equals 3.0 angstrom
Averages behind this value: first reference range 0.734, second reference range 0.787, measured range 0.702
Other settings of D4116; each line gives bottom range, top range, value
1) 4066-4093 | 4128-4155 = 1.02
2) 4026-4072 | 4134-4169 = 1.19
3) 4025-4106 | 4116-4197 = 1.13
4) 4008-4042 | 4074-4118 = 1.08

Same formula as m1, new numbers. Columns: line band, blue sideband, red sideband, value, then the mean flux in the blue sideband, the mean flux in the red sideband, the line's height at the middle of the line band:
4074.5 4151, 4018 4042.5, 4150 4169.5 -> 0.6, 0.744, 0.812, 0.787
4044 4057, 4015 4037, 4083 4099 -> 1.3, 0.737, 0.818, 0.768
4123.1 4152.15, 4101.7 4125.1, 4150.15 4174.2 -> 1.4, 0.799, 0.802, 0.8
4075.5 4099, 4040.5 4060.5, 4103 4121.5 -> -0.8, 0.703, 0.81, 0.767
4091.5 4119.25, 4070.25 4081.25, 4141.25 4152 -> -2.3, 0.708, 0.745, 0.723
